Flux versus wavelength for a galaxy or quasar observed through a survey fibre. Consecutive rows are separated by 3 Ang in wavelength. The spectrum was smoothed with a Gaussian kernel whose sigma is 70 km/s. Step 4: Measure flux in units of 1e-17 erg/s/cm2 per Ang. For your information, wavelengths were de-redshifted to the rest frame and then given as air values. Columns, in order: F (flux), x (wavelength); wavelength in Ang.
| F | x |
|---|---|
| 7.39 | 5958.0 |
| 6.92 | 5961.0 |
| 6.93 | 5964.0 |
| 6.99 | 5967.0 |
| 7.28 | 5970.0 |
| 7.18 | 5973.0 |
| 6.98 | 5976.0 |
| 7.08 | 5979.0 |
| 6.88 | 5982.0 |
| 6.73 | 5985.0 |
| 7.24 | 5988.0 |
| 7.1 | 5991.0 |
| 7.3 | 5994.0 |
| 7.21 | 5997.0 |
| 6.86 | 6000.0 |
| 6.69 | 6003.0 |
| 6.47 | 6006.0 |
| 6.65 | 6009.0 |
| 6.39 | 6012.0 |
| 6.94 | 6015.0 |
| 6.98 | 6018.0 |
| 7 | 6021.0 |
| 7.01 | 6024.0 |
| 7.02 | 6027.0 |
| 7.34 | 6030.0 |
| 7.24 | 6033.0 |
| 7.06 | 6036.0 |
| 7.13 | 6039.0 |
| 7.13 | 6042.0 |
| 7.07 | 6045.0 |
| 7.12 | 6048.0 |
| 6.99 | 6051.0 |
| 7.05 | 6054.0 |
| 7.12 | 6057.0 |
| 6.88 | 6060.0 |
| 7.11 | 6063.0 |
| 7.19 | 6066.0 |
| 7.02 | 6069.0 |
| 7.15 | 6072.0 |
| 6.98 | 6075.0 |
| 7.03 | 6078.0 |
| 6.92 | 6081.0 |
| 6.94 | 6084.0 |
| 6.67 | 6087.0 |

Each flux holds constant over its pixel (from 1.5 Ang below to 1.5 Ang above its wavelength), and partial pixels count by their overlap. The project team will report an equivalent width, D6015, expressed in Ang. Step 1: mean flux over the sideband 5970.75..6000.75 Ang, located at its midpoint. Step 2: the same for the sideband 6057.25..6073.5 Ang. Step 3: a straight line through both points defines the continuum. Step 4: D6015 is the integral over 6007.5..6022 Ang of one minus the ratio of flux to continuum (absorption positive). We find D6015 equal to 0.6 Ang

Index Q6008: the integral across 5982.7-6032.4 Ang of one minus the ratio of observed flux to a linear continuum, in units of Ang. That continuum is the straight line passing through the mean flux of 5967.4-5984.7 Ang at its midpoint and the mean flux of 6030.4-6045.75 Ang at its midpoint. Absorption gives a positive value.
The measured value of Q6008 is 1.1 Ang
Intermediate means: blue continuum 7.05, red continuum 7.14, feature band 6.94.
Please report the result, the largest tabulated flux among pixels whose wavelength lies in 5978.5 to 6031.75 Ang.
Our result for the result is 7.34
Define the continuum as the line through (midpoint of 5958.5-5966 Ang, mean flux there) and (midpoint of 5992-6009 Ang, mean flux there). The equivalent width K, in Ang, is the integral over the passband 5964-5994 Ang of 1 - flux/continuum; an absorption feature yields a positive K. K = -0.48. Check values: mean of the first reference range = 6.99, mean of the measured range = 7.06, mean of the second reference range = 6.89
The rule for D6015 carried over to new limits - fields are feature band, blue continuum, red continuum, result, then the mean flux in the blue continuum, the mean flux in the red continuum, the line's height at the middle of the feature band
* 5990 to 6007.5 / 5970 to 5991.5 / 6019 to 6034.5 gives 0.3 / 7.04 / 7.12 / 7.07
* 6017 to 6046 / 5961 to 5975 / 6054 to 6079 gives -0.1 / 7.07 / 7.06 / 7.06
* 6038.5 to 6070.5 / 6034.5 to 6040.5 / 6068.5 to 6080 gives 0.0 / 7.09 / 7.04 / 7.07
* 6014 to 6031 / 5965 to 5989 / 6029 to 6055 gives 0.1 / 7.04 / 7.12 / 7.1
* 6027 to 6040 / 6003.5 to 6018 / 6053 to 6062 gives -0.7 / 6.66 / 7.02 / 6.83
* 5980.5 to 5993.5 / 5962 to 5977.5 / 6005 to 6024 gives -0.1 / 7.07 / 6.77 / 6.95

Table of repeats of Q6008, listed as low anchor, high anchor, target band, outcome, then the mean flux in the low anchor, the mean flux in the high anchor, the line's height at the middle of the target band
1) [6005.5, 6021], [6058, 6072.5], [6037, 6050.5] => -0.34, 6.73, 7.07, 6.93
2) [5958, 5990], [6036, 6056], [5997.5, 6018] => 1.00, 7.04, 7.08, 7.06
